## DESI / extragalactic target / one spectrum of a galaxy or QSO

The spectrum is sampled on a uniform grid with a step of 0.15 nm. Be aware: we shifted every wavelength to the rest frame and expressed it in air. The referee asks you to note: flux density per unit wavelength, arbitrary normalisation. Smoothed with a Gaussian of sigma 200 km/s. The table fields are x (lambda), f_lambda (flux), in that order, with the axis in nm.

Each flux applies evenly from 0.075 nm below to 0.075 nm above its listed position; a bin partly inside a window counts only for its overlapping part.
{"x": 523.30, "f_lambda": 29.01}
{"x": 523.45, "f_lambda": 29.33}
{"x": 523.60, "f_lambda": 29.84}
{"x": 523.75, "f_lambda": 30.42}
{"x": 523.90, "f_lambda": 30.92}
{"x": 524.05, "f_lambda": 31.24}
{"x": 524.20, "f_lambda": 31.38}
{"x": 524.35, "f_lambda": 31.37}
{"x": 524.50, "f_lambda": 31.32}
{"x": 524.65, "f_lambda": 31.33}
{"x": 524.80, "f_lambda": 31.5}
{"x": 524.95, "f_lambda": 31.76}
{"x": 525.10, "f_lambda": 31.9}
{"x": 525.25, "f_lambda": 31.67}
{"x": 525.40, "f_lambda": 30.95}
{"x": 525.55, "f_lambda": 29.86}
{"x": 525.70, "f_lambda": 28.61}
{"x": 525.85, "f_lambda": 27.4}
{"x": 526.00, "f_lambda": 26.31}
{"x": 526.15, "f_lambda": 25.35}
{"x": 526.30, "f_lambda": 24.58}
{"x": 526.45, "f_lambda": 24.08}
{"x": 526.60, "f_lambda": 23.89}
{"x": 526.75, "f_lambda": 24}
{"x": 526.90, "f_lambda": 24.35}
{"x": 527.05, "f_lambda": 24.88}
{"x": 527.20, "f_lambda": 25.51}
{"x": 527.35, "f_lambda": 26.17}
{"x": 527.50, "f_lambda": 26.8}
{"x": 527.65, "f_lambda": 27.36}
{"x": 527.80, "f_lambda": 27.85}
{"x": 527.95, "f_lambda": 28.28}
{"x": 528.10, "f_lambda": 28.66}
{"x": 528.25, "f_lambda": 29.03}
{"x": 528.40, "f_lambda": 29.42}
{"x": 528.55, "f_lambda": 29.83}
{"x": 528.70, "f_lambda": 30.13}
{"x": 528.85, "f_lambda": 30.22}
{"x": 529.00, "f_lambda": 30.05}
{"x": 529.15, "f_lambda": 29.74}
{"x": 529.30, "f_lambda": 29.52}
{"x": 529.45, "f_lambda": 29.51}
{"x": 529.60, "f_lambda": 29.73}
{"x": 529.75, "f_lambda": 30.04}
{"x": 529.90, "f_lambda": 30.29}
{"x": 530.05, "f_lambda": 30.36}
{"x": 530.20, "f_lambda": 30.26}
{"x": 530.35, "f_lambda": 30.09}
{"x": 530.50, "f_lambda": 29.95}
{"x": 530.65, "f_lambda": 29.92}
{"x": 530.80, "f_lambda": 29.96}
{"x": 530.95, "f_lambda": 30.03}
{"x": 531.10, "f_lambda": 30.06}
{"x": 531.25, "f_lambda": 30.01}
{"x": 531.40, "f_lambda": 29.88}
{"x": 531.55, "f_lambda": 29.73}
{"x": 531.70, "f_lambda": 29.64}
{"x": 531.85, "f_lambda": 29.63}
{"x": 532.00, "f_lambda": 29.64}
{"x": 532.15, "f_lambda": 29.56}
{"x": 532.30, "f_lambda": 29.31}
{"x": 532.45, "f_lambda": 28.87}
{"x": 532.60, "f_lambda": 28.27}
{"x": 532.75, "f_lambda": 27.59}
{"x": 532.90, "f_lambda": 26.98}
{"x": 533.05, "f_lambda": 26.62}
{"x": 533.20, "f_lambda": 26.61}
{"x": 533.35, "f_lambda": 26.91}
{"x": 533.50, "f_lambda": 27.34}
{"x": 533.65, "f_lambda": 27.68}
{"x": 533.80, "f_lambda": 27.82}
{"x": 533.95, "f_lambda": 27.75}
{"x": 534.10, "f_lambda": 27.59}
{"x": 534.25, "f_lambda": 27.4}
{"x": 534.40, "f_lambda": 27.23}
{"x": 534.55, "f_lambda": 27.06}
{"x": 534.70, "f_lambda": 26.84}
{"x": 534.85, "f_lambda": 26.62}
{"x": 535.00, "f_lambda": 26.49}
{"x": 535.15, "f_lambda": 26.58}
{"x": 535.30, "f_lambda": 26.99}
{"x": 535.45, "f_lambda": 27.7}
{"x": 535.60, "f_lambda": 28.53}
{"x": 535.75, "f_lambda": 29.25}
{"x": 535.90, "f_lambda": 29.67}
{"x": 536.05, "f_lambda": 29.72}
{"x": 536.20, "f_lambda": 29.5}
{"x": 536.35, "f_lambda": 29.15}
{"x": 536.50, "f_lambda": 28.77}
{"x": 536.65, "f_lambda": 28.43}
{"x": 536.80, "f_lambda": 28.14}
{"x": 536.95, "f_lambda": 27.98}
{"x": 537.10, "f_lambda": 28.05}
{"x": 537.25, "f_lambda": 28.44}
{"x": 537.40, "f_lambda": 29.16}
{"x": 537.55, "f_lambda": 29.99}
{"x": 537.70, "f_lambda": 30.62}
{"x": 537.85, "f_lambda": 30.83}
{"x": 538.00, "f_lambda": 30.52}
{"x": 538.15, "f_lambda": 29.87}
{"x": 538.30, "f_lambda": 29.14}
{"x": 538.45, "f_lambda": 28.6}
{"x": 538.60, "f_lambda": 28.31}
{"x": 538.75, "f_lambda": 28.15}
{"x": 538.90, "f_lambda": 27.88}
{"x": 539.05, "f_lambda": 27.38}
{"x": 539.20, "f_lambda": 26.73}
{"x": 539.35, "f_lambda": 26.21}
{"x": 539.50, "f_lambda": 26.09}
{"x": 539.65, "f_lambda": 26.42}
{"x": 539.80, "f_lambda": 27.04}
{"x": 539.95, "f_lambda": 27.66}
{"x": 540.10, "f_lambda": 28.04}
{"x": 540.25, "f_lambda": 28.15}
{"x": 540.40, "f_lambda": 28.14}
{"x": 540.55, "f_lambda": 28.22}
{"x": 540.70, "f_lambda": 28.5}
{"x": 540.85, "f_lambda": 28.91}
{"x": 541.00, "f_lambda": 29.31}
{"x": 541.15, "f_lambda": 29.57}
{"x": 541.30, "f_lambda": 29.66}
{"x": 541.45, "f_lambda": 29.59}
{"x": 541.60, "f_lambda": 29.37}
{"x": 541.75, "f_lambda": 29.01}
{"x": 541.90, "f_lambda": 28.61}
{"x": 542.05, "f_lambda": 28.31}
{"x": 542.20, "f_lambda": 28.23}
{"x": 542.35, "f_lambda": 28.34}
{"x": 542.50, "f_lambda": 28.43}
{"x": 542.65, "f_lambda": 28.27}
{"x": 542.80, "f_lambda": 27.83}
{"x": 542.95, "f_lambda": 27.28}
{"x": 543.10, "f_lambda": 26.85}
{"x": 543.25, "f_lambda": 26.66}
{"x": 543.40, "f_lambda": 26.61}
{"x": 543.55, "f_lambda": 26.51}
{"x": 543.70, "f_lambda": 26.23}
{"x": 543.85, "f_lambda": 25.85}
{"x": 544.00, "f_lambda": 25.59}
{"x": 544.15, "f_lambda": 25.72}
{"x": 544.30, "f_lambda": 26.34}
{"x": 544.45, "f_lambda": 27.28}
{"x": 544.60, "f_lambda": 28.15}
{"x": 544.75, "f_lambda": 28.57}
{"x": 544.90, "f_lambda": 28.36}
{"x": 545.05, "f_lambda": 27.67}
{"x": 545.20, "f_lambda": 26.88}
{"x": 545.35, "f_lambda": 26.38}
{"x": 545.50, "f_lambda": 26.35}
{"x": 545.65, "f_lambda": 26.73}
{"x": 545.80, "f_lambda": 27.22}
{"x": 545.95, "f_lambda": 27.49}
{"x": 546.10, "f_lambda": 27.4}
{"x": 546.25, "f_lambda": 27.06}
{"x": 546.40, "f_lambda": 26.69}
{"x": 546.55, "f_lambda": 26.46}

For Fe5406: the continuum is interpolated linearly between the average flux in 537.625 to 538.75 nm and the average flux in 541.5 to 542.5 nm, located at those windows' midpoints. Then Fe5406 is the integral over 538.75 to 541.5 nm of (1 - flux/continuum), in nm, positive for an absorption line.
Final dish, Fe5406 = 0.11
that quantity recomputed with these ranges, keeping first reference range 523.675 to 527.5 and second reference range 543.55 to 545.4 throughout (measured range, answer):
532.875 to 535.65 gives 0.05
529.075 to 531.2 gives -0.15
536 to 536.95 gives -0.05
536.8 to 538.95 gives -0.13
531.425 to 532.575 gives -0.06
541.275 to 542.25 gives -0.07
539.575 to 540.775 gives -0.02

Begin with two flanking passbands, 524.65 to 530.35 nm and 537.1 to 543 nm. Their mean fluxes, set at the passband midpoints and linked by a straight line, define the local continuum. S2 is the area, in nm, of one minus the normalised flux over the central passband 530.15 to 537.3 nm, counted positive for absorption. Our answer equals 0.00 nm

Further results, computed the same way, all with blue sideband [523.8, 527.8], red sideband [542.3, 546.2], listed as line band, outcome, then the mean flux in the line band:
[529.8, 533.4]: -0.168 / 29.2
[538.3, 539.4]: -0.012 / 27.7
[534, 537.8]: -0.086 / 28.2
